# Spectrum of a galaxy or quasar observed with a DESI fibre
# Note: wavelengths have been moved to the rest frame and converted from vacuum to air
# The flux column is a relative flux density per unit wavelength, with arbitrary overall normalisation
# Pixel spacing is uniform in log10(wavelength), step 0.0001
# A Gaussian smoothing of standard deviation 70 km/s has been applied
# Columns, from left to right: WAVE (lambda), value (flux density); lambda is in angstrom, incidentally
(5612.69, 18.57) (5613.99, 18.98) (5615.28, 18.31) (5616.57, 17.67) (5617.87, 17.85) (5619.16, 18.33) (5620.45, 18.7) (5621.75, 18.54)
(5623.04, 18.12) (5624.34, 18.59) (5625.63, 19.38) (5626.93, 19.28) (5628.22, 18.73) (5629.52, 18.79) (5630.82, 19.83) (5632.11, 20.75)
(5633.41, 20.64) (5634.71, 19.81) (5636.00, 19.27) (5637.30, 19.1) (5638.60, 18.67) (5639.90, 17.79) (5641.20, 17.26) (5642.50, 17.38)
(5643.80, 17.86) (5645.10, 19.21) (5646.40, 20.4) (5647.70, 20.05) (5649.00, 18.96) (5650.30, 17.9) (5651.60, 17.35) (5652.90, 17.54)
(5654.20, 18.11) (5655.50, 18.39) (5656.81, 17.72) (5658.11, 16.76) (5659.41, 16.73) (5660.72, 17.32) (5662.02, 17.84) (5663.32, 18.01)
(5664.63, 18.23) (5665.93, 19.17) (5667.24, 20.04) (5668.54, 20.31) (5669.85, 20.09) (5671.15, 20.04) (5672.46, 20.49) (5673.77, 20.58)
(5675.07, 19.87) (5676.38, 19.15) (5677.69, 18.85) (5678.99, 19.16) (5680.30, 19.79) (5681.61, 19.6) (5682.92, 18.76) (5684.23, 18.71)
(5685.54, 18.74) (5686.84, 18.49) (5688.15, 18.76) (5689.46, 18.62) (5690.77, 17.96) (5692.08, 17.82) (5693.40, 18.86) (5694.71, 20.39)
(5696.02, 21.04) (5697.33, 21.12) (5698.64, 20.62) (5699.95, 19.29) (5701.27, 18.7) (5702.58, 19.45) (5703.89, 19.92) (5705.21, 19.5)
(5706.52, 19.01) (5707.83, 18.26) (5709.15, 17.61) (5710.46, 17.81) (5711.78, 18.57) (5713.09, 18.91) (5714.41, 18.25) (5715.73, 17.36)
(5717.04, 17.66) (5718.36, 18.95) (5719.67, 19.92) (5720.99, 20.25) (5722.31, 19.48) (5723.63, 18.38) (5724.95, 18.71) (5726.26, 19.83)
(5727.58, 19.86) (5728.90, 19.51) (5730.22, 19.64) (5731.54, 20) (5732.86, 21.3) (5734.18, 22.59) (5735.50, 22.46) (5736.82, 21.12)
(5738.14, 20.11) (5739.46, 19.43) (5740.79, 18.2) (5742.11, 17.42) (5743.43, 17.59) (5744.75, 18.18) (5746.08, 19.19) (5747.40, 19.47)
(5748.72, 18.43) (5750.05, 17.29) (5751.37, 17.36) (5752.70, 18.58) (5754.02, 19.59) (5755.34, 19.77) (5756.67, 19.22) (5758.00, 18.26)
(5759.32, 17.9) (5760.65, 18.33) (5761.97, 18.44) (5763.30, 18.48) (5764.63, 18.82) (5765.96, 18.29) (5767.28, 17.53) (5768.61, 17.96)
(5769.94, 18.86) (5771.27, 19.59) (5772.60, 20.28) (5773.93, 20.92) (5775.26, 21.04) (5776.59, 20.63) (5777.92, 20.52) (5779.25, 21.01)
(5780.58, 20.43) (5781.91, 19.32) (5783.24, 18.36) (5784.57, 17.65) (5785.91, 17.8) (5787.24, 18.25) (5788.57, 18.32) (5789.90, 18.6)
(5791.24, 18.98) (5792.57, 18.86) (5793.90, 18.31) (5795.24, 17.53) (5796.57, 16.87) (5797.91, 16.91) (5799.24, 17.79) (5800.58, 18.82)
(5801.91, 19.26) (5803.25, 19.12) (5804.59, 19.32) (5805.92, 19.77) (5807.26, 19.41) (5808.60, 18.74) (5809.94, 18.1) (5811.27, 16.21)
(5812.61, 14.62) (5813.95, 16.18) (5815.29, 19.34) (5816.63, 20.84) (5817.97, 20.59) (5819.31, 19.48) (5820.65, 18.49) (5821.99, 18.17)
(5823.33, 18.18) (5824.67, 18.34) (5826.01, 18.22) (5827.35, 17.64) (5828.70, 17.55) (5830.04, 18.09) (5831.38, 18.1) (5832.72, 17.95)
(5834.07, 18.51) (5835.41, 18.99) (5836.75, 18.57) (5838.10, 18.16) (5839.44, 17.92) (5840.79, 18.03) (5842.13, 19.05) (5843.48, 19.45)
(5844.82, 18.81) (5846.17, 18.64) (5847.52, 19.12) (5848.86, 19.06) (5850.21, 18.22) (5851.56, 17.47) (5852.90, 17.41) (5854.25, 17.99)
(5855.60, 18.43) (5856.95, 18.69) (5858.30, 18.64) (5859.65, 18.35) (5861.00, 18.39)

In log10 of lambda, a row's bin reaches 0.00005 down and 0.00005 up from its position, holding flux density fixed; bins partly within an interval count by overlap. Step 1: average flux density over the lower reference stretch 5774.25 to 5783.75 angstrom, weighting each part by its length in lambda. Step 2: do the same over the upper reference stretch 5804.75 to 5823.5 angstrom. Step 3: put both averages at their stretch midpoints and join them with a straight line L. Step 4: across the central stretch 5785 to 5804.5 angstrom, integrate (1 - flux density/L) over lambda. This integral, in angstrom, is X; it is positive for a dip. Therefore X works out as 1.2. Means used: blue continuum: 20.3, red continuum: 18.5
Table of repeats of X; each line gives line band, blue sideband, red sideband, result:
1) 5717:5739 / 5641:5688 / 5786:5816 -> -1.87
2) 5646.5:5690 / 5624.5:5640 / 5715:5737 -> 1.61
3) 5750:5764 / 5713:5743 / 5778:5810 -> 0.46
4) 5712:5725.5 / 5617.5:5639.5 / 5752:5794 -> 0.20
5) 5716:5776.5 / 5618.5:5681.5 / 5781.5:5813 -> -2.49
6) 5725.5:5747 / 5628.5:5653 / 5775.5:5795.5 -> -0.87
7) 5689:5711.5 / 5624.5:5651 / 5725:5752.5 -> 0.12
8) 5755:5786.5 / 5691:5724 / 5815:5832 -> -0.47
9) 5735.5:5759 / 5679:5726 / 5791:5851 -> -0.10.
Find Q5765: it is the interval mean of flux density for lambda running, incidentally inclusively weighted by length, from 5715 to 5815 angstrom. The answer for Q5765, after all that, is 18.9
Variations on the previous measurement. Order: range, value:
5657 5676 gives 18.9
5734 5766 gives 18.9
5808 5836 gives 18.2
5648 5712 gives 18.9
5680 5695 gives 18.8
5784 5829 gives 18.3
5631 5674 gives 18.8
